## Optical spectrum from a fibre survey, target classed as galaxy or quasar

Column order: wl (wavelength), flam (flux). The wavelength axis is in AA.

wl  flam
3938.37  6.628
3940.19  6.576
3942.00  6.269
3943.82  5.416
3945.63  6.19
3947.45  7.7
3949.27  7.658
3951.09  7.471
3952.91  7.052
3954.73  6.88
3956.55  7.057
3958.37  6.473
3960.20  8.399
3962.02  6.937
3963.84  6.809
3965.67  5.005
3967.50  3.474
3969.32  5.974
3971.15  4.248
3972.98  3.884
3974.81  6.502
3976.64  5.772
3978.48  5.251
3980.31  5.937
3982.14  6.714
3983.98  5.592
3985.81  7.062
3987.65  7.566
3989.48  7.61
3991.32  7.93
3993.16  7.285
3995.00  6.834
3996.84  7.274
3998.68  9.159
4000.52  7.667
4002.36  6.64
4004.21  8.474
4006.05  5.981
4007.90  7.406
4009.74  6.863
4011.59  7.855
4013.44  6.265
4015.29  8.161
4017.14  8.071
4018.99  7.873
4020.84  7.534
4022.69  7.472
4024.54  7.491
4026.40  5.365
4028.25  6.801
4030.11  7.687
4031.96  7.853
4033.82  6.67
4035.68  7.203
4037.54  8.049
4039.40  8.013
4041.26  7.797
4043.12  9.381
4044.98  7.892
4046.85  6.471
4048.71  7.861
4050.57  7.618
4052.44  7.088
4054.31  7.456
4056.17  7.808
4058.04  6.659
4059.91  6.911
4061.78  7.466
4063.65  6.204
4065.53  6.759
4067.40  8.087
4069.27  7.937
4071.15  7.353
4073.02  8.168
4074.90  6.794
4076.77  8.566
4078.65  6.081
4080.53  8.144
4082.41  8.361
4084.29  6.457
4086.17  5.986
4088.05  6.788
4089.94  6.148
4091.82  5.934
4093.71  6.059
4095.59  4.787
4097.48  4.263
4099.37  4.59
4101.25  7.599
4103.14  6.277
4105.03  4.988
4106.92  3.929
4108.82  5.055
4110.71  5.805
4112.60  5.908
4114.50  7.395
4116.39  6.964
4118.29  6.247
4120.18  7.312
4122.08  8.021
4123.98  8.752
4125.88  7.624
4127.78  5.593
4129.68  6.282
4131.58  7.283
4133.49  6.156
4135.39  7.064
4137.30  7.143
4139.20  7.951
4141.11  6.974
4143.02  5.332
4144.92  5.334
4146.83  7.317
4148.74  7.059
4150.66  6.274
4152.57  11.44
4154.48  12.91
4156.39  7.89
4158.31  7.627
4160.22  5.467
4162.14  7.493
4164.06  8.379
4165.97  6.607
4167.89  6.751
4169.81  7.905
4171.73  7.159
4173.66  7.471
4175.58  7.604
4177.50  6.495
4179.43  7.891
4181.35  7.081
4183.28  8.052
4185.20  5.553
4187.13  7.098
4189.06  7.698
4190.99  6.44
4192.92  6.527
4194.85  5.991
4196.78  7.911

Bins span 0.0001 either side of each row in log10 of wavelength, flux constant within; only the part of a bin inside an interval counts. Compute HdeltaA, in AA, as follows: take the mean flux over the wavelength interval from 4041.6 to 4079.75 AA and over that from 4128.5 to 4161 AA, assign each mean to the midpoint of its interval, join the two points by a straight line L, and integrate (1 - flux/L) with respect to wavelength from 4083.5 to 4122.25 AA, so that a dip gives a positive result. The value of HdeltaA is 7.5 AA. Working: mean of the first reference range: 7.44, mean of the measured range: 5.98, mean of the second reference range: 7.38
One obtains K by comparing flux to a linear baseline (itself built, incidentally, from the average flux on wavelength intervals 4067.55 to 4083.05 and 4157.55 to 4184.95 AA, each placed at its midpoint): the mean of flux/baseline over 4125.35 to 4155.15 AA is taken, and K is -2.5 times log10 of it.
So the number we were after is 0.01 mag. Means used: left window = 7.68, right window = 7.24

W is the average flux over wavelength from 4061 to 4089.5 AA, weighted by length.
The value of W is 7.25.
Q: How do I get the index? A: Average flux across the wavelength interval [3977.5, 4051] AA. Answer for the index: 7.31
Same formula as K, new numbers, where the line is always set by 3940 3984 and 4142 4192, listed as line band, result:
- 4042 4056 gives -0.148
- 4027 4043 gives -0.142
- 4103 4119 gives 0.214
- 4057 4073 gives -0.065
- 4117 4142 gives 0.011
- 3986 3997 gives -0.161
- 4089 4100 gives 0.295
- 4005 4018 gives -0.116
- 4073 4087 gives -0.059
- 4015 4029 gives -0.119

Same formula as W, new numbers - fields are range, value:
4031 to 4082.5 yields 7.51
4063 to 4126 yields 6.62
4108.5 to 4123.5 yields 6.72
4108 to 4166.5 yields 7.19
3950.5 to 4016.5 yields 6.71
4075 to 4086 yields 7.36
